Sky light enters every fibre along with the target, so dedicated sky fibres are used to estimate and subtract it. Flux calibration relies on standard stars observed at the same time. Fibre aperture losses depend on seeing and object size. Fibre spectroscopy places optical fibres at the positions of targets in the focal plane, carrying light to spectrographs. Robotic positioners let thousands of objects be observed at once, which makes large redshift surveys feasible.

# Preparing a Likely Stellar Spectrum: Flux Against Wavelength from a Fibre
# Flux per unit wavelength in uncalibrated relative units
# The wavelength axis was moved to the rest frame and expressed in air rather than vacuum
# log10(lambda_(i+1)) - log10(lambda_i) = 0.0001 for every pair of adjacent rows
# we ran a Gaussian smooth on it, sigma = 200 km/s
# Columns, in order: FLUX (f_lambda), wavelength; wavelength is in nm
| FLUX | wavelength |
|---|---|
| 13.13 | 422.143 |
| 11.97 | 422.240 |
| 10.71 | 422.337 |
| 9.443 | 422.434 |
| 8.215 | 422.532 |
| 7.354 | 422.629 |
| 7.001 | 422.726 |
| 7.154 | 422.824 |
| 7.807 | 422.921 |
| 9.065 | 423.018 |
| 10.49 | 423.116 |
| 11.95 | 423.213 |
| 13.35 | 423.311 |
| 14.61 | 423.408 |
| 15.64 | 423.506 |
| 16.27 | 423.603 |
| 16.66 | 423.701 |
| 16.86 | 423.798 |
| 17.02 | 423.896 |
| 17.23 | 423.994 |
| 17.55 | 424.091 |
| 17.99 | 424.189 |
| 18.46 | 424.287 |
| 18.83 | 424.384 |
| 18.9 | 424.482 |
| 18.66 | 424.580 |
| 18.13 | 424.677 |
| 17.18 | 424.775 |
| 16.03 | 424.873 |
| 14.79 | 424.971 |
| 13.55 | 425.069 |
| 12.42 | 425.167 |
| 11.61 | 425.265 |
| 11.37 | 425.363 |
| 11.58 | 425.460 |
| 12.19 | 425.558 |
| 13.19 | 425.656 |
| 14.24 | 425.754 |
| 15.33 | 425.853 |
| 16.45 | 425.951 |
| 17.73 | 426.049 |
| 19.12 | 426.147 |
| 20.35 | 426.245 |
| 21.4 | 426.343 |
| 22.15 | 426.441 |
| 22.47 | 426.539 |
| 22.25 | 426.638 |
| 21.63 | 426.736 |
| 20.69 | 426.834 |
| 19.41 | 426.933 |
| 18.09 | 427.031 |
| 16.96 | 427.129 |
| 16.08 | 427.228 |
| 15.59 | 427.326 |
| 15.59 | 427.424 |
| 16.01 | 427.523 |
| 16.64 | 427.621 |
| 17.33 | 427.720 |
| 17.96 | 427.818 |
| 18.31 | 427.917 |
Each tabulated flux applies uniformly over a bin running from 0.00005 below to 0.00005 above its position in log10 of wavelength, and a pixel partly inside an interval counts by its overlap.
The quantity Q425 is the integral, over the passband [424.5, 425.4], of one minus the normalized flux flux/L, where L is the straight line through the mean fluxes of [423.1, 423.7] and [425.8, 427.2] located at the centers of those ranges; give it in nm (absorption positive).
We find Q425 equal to 0.09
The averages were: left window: 14.1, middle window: 15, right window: 19.5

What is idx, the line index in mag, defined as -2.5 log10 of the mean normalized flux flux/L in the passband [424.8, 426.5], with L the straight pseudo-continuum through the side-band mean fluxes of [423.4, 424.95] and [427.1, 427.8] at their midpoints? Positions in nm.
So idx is 0.09 mag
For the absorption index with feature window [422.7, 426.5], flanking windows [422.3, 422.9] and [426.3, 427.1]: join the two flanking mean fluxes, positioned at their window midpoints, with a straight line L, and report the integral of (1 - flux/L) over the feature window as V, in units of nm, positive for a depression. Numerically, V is -0.30 nm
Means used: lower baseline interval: 8.24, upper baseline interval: 20.9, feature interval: 15.2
